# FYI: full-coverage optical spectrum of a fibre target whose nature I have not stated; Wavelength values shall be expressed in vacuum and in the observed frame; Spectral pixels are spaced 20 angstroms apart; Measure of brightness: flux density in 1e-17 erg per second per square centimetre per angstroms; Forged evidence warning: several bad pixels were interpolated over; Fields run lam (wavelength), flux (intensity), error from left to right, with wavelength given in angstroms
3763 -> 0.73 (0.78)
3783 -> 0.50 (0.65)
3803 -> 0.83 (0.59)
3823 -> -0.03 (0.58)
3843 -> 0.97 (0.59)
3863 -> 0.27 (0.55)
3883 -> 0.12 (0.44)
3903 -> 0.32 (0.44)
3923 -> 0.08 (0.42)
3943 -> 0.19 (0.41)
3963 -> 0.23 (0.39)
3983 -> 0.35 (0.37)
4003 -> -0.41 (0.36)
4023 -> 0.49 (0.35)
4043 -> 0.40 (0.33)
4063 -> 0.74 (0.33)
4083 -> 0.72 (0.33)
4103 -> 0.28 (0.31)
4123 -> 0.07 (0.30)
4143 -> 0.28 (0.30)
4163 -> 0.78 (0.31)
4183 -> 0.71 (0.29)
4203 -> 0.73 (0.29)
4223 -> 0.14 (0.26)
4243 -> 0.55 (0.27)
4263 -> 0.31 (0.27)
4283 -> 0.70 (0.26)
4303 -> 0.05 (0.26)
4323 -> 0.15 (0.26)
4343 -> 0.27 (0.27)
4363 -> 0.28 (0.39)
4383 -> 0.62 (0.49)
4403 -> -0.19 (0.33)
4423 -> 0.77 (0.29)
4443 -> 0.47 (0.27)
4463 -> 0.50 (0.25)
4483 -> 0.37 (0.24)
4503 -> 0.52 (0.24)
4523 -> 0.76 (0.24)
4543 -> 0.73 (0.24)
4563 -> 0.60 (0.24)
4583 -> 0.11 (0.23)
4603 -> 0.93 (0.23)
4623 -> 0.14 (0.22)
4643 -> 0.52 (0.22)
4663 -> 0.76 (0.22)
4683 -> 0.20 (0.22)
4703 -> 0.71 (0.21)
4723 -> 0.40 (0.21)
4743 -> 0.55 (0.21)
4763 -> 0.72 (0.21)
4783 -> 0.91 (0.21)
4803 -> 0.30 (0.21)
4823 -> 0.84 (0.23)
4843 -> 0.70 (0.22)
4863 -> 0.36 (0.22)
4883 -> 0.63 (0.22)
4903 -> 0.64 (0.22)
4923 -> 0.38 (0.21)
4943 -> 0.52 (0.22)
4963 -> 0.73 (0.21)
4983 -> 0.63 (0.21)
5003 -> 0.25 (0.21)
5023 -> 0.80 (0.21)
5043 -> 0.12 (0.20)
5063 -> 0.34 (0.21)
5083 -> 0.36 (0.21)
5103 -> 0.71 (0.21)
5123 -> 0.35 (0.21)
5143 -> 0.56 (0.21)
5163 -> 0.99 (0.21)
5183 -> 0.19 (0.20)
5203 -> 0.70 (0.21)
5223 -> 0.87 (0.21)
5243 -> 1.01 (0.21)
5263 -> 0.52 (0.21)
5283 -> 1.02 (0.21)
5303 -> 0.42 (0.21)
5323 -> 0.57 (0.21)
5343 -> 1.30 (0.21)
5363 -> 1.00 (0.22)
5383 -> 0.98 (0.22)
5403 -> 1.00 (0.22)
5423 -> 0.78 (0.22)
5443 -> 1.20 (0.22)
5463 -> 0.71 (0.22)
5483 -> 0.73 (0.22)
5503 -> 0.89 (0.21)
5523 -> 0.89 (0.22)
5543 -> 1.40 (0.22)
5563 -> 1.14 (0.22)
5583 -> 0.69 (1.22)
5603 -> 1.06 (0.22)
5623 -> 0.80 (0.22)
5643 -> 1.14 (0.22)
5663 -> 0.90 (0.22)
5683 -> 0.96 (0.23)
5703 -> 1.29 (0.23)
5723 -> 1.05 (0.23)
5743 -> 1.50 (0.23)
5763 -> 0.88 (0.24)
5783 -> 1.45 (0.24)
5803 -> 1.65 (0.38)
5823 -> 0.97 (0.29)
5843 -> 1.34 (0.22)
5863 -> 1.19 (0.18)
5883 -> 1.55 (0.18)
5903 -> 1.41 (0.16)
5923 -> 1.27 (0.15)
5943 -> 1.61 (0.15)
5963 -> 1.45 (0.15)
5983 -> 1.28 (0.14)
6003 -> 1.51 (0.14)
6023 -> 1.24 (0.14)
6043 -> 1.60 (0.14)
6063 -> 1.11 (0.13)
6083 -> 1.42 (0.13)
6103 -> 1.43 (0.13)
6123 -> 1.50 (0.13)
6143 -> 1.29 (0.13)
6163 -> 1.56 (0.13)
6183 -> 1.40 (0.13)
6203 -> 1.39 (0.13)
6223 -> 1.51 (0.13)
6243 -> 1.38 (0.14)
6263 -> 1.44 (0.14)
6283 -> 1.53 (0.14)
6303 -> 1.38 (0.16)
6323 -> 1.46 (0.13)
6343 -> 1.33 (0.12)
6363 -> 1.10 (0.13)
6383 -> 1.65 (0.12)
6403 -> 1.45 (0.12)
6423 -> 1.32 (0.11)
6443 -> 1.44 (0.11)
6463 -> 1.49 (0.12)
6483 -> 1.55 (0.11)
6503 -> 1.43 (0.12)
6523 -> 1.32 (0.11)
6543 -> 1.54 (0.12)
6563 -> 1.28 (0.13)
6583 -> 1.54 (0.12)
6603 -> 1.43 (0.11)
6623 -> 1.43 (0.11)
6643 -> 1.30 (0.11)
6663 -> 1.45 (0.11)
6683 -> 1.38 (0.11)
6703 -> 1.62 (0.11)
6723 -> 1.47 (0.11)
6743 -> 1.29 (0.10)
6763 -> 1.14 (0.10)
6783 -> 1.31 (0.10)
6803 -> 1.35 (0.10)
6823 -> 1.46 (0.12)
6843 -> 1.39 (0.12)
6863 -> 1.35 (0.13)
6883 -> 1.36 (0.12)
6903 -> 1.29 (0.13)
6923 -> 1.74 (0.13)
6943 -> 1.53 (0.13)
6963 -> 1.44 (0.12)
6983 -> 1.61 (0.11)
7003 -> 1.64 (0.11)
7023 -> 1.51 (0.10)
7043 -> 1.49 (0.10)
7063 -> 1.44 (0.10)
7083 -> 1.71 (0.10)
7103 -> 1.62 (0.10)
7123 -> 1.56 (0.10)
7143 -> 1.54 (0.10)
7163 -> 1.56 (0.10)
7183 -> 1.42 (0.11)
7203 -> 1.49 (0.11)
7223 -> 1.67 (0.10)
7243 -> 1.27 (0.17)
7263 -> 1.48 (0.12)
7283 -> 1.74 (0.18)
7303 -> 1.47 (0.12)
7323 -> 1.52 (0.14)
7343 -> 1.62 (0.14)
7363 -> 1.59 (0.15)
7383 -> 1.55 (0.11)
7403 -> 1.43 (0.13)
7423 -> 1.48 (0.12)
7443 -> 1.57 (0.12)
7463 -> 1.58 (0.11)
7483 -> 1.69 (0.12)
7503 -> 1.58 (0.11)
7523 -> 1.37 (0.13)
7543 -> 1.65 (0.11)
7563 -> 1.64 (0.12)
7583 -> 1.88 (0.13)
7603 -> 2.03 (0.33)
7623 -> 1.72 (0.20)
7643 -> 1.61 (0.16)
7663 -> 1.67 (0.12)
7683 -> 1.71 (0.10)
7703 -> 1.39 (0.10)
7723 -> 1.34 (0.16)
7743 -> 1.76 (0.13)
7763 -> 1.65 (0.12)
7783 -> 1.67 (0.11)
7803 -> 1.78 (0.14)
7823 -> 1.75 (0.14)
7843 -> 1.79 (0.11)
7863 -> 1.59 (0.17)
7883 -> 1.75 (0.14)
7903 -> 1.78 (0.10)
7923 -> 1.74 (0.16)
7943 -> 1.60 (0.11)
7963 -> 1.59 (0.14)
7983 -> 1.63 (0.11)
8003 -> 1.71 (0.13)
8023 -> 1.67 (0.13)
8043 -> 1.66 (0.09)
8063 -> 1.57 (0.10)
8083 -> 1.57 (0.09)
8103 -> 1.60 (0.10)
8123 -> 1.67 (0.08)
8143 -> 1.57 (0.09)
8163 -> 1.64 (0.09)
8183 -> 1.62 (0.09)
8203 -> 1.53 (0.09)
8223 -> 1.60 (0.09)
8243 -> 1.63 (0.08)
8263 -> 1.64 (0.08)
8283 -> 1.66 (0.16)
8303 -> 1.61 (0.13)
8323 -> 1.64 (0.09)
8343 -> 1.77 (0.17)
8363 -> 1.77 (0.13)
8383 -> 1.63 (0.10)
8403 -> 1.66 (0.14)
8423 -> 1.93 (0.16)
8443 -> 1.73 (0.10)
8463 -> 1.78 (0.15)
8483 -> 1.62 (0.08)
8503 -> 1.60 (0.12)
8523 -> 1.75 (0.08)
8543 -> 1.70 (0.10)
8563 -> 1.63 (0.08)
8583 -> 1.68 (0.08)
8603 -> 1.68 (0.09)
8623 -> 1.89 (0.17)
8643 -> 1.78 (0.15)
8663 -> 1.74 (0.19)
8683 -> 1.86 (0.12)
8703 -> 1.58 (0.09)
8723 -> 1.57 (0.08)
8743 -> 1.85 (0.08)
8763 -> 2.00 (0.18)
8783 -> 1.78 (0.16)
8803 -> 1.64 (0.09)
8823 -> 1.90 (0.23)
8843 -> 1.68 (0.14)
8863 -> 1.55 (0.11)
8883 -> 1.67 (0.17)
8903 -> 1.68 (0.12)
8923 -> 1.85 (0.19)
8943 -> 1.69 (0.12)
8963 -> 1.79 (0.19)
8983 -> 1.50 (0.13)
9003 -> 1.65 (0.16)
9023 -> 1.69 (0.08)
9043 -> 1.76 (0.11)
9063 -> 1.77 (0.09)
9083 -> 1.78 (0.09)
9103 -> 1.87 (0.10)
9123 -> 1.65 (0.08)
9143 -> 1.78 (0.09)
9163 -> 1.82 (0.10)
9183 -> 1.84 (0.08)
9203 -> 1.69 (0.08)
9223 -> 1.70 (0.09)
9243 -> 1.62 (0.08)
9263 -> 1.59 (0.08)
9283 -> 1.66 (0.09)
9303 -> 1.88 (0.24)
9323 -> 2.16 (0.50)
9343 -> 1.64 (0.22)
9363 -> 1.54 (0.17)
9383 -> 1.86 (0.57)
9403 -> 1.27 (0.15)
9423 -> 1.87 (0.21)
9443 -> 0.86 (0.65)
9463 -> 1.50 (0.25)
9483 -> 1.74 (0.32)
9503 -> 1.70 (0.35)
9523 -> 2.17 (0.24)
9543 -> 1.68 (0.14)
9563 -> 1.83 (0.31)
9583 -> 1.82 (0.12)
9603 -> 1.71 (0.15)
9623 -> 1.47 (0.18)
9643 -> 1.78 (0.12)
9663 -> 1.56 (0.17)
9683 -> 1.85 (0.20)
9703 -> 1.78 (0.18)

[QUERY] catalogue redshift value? 0.307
